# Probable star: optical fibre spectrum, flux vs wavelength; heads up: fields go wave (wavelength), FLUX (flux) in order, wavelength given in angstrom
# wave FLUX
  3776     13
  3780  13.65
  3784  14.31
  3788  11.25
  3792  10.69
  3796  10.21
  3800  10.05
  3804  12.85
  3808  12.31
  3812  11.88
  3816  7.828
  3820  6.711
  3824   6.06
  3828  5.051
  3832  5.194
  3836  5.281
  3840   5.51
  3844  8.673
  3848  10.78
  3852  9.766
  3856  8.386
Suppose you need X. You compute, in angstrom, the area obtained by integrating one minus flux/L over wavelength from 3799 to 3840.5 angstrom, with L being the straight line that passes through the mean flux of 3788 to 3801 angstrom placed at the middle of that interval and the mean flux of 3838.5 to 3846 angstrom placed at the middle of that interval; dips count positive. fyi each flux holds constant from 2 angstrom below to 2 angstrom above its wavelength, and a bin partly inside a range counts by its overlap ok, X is 3.8 angstrom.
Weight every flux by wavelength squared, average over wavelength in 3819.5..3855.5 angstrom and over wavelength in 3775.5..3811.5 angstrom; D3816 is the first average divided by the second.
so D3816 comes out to 0.60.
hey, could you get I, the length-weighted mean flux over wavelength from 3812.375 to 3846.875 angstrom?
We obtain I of 6.67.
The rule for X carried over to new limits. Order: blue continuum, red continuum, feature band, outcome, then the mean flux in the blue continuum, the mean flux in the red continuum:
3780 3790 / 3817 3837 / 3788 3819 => -3.49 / 13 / 5.79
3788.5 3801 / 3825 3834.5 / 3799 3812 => -4.61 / 10.4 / 5.23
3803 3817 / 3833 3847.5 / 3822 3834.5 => 4.62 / 11.3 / 6.84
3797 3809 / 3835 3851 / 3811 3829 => 4.80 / 11.6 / 7.84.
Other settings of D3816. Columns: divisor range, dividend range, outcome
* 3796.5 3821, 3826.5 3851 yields 0.67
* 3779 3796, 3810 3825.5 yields 0.68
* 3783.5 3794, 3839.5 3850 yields 0.76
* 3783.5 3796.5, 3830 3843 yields 0.50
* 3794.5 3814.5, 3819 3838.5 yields 0.50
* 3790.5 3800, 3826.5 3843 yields 0.54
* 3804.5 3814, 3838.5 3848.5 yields 0.67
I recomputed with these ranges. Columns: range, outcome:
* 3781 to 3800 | 11.6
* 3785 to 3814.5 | 11.4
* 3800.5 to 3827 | 9.46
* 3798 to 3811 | 11.7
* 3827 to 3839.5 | 5.23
